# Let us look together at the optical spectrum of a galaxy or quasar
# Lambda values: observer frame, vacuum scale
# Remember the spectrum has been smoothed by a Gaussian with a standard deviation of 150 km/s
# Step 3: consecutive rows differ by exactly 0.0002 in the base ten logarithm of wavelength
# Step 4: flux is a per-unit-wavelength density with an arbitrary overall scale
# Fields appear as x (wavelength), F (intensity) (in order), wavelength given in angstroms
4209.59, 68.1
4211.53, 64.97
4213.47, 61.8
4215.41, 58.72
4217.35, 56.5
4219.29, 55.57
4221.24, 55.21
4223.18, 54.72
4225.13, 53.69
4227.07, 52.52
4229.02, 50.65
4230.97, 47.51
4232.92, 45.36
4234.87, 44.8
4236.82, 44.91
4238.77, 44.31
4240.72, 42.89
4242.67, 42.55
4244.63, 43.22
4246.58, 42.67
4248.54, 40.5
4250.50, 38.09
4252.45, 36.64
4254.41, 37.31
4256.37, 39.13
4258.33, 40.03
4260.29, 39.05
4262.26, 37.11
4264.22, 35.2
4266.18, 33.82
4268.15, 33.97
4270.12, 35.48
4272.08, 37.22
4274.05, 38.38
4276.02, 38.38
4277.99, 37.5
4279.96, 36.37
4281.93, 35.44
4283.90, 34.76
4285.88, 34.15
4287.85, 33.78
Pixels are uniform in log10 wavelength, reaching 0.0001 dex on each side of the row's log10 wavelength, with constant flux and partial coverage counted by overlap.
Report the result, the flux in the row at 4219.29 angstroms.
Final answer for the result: 55.57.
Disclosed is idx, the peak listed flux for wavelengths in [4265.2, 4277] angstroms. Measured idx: 38.38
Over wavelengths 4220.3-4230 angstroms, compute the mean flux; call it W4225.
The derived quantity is 53.4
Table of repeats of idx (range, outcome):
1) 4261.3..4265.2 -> 37.11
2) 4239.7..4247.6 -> 43.22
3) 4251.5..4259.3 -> 40.03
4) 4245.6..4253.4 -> 42.67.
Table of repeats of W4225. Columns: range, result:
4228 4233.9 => 47.8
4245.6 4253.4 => 39.5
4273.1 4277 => 38.4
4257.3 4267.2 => 37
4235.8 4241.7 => 44.1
